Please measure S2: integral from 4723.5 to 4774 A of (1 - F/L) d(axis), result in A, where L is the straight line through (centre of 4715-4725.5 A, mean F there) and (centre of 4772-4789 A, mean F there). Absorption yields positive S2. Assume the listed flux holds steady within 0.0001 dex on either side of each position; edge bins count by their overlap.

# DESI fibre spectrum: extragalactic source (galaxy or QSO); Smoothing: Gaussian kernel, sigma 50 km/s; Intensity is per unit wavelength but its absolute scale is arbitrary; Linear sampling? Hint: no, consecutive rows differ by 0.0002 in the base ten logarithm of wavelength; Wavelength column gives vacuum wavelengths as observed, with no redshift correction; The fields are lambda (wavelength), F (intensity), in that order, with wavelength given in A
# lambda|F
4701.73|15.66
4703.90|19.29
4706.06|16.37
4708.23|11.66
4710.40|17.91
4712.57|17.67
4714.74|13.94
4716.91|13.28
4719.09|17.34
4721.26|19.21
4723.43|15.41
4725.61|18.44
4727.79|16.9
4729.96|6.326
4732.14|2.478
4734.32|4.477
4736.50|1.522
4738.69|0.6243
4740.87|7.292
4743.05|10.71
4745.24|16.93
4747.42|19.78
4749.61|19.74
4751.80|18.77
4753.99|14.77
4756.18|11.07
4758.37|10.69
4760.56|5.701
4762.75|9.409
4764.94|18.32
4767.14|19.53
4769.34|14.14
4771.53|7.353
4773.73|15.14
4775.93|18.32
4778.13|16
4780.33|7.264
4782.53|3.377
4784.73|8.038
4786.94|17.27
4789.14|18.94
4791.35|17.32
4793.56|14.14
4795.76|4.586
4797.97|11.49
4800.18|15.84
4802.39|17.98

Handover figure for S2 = 8.9 A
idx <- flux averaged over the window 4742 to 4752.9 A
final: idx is 17.2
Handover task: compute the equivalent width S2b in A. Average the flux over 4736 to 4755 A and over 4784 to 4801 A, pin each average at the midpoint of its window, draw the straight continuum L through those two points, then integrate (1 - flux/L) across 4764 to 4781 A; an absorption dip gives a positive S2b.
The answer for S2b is -2.01 A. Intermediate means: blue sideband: 12.6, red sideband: 13.5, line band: 14.7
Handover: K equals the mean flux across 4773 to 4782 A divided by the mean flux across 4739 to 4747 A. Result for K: 1.19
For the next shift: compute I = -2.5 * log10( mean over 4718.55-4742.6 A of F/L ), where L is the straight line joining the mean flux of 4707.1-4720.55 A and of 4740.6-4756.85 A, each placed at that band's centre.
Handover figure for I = 0.48 mag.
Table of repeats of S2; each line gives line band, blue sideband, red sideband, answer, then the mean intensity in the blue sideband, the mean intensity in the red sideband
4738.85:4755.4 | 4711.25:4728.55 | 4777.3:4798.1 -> 0.0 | 16.5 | 11.8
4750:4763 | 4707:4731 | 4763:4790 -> 1.7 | 15.3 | 13.5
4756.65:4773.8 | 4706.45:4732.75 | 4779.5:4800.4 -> 0.5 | 14.5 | 11.7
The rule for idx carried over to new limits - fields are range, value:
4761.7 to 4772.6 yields 13.8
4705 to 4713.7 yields 15.9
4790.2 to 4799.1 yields 11.9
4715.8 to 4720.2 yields 15.3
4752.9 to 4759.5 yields 12.1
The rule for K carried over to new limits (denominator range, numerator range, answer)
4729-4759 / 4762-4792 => 1.31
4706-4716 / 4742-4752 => 1.11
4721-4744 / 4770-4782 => 1.38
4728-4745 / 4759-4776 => 2.18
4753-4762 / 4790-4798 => 1.16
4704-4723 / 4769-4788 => 0.73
